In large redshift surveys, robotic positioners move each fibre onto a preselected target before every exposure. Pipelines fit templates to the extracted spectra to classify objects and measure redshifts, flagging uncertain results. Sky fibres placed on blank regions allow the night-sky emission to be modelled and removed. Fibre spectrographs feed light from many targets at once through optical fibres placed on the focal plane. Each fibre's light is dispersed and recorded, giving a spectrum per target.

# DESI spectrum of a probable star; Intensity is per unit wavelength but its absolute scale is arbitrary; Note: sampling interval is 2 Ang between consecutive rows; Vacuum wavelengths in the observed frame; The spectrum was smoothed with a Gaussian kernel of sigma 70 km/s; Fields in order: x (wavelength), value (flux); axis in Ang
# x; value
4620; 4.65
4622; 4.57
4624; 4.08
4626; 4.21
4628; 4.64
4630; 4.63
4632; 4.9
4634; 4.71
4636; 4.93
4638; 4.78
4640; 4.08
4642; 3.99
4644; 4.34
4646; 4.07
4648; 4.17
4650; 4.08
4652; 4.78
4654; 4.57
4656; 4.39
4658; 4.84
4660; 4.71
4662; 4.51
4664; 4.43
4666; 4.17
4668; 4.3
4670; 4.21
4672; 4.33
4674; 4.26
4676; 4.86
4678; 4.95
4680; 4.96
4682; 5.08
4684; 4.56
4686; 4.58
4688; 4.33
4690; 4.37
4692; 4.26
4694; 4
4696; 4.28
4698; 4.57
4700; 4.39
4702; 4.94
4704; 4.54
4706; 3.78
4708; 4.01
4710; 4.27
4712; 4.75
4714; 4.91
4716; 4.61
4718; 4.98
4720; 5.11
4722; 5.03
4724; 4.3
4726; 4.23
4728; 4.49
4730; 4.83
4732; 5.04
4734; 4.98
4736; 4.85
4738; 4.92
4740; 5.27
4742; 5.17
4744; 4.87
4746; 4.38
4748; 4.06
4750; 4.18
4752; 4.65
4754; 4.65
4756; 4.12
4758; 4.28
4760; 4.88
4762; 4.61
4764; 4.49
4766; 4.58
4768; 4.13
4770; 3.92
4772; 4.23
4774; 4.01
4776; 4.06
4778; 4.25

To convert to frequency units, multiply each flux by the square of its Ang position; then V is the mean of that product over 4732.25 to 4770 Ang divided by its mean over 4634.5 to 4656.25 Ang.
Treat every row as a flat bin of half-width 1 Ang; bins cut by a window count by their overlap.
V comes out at 1.10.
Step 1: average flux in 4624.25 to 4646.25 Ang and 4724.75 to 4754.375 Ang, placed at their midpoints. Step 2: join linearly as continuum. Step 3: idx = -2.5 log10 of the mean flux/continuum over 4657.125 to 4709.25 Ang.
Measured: 0.03 mag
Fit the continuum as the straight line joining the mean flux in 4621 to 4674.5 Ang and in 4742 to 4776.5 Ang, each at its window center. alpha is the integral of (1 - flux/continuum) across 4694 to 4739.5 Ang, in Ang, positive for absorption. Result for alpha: -2.24 Ang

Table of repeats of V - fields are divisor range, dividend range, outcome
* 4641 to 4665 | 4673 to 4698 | 1.04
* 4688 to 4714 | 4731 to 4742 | 1.17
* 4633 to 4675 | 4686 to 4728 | 1.04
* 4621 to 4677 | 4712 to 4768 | 1.09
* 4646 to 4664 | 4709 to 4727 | 1.08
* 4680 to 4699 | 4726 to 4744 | 1.12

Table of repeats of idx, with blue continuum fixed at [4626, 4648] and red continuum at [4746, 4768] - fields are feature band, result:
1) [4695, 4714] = 0.01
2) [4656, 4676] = 0.01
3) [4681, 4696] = 0.00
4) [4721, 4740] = -0.08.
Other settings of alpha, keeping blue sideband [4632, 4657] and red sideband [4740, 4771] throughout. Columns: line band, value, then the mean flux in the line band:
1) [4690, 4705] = 0.1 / 4.42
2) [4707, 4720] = -0.5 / 4.63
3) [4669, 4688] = -0.8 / 4.63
